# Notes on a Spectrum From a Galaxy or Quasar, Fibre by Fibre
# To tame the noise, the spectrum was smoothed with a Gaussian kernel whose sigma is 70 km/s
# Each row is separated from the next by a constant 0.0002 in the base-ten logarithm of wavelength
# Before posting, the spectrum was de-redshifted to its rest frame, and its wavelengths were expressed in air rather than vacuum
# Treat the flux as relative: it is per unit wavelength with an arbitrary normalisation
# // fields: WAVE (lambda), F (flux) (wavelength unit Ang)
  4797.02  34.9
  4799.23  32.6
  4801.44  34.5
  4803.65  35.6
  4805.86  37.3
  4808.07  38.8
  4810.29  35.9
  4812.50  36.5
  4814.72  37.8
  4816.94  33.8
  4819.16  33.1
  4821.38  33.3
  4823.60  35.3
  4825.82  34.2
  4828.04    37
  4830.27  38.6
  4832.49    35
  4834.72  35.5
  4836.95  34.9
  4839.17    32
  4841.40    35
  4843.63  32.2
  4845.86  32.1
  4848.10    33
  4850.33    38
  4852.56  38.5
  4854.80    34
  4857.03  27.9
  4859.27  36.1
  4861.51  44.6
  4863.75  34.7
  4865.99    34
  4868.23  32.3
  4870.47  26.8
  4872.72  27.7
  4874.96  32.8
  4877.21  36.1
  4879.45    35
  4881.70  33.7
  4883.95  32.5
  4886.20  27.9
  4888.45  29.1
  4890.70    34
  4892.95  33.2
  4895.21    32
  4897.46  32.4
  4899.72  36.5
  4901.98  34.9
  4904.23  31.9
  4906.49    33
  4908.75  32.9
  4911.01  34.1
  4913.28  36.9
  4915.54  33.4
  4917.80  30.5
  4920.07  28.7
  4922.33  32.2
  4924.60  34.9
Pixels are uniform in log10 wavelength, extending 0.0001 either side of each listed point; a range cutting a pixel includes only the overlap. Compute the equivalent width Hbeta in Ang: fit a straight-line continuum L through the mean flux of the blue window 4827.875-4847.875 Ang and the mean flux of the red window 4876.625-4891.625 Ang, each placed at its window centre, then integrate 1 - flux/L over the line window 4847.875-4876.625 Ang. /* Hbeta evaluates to -0.4 Ang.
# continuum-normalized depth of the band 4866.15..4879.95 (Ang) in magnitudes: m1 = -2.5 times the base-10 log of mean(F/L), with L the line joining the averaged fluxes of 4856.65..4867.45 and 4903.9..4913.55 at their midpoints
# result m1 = 0.11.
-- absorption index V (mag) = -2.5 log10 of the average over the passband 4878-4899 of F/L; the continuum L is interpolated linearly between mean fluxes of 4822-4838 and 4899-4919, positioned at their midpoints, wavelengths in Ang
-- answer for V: 0.06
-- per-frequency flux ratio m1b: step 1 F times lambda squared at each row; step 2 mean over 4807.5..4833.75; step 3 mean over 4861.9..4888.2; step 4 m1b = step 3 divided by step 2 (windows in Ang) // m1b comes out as 0.93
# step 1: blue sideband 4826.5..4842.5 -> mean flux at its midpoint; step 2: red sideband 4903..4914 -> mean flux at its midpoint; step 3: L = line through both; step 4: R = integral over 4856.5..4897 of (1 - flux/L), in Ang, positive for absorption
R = 1.8 Ang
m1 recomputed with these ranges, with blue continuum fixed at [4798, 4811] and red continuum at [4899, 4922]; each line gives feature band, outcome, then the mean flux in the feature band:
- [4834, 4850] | 0.037 mag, 33.7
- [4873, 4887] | 0.037 mag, 32.8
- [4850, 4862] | -0.046 mag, 36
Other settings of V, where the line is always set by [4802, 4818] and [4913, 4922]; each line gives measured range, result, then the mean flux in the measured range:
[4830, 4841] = 0.01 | 34.9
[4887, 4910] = -0.01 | 32.9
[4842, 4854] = 0.00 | 34.7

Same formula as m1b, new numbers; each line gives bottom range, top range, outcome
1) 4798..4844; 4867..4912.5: 0.95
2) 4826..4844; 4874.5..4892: 0.95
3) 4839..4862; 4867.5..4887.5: 0.92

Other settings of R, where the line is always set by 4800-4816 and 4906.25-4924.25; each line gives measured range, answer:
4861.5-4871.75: 0.4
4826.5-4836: -0.2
